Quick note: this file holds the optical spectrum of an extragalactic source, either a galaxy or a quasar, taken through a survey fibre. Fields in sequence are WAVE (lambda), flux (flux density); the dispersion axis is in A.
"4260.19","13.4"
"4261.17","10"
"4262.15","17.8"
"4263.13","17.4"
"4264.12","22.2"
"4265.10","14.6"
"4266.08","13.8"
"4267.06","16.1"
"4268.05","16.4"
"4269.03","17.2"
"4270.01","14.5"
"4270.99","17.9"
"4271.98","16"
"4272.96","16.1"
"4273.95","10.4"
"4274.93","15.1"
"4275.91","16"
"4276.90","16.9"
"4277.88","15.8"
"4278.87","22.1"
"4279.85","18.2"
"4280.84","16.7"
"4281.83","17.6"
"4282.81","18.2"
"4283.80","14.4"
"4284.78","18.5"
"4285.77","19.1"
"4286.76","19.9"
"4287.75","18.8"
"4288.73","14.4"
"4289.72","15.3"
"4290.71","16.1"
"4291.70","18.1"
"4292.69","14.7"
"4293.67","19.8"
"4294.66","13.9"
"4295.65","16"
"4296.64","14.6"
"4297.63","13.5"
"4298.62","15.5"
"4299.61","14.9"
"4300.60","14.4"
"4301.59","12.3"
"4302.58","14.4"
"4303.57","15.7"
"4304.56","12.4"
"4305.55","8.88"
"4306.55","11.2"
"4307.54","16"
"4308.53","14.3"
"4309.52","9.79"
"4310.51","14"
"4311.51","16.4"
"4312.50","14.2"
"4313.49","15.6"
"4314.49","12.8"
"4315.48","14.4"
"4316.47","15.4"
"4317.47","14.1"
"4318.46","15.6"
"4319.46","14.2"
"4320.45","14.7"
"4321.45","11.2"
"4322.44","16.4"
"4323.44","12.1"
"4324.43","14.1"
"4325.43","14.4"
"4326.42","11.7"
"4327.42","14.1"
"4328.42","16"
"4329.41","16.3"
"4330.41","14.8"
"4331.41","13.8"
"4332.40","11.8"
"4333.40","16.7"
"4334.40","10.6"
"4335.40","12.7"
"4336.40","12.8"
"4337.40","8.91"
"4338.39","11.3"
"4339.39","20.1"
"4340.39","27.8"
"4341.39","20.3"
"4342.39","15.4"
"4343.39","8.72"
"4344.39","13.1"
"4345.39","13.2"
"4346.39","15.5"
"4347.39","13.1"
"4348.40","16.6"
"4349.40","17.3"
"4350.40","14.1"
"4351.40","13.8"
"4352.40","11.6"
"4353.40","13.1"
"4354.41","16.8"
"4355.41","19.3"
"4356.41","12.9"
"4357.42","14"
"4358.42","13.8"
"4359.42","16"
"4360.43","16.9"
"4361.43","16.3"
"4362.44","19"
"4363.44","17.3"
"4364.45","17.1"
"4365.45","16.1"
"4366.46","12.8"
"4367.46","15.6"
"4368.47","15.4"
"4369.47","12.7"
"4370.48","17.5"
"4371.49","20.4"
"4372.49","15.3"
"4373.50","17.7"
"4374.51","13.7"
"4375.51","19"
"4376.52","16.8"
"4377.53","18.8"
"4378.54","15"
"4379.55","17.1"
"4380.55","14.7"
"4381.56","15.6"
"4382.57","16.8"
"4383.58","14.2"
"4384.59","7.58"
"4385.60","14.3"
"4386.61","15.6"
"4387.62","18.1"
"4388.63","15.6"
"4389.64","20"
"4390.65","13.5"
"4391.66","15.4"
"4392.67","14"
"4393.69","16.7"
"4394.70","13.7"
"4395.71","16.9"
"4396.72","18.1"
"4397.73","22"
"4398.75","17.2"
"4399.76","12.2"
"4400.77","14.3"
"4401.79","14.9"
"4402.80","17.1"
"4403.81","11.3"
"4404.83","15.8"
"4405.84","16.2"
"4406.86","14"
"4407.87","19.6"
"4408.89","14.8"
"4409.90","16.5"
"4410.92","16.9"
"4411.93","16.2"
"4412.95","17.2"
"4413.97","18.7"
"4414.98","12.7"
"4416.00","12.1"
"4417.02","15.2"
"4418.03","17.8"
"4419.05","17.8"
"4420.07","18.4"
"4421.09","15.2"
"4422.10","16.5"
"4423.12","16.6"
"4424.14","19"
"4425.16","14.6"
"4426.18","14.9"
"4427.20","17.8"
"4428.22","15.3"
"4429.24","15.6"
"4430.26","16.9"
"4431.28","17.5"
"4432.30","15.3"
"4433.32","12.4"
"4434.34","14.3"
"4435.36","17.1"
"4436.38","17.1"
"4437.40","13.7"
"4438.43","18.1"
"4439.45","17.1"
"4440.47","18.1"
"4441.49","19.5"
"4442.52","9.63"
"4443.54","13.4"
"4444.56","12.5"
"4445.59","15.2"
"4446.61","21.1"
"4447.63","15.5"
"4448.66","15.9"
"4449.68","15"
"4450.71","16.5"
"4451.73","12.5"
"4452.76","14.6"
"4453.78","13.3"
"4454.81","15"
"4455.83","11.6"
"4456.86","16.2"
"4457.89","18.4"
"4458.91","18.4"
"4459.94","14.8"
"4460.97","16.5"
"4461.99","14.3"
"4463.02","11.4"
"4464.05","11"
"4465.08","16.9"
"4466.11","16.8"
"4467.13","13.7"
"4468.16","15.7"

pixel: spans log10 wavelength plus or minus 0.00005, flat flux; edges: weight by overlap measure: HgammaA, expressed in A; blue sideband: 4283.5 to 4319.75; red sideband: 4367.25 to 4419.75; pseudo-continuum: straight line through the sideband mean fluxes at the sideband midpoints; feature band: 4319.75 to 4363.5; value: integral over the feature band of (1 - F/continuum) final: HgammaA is 1.8 A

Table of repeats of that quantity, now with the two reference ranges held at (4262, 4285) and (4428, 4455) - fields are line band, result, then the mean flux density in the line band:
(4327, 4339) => 2.1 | 13.4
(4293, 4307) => 2.0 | 14.1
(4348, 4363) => 0.6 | 15.4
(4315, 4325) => 1.3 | 14.2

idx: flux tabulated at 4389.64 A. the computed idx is 20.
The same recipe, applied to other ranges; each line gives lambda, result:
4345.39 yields 13.2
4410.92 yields 16.9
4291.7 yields 18.1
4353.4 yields 13.1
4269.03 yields 17.2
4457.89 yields 18.4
